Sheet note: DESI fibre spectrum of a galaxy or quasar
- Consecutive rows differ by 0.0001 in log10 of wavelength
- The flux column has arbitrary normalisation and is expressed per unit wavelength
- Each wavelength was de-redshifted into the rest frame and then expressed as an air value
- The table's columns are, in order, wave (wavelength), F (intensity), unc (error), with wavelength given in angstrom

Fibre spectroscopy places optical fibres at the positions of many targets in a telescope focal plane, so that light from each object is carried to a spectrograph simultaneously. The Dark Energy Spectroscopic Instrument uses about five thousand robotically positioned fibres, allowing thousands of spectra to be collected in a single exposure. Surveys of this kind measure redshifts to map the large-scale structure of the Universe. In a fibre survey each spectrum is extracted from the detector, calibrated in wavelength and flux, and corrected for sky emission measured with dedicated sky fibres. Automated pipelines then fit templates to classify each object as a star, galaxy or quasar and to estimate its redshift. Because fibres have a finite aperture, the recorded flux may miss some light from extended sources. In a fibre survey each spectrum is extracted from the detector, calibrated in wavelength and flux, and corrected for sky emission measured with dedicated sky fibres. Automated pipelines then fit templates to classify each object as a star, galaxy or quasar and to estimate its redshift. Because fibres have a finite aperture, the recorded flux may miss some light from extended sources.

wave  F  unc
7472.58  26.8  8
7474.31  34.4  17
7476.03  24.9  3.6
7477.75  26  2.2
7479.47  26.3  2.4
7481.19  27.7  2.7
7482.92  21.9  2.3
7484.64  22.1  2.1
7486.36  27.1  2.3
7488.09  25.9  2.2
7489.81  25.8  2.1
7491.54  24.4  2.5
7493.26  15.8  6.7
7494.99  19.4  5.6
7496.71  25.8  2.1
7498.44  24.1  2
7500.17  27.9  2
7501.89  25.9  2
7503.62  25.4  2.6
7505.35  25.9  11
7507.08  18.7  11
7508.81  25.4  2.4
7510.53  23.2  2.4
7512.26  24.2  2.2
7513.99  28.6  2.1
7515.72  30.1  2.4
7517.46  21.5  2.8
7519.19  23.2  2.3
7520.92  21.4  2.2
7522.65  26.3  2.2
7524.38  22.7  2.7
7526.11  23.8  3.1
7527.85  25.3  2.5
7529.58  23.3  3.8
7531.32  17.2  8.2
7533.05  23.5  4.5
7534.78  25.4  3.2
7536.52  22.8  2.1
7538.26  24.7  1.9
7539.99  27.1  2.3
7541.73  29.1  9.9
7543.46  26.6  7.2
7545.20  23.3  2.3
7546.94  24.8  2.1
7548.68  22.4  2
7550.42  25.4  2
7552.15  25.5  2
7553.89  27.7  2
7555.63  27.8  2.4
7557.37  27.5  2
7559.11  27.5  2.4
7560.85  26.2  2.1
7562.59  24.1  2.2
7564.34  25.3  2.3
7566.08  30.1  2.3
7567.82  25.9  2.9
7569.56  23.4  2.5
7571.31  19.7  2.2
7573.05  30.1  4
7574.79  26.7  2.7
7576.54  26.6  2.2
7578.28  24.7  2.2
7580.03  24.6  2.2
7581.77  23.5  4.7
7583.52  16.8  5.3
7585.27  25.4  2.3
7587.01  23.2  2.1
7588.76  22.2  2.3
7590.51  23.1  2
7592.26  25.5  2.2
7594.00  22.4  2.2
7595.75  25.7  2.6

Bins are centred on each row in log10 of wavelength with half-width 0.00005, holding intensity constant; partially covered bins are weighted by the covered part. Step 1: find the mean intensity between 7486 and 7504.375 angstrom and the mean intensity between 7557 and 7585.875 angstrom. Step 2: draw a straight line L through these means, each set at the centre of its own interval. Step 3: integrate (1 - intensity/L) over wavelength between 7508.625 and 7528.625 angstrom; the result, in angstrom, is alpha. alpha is -0.1 angstrom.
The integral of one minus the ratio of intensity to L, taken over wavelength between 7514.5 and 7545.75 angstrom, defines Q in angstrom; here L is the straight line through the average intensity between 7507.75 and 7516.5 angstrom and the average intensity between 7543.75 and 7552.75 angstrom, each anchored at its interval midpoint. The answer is 1.1 angstrom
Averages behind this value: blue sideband 26.1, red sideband 24.4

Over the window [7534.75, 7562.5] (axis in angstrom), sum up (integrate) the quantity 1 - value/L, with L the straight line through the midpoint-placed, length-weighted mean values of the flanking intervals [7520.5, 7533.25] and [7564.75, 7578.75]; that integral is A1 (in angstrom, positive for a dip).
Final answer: -1.6 angstrom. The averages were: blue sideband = 23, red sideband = 25.9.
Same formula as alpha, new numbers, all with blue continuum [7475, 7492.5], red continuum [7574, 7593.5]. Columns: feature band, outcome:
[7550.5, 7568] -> -1.9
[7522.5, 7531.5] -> 0.5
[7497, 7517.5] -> -0.3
